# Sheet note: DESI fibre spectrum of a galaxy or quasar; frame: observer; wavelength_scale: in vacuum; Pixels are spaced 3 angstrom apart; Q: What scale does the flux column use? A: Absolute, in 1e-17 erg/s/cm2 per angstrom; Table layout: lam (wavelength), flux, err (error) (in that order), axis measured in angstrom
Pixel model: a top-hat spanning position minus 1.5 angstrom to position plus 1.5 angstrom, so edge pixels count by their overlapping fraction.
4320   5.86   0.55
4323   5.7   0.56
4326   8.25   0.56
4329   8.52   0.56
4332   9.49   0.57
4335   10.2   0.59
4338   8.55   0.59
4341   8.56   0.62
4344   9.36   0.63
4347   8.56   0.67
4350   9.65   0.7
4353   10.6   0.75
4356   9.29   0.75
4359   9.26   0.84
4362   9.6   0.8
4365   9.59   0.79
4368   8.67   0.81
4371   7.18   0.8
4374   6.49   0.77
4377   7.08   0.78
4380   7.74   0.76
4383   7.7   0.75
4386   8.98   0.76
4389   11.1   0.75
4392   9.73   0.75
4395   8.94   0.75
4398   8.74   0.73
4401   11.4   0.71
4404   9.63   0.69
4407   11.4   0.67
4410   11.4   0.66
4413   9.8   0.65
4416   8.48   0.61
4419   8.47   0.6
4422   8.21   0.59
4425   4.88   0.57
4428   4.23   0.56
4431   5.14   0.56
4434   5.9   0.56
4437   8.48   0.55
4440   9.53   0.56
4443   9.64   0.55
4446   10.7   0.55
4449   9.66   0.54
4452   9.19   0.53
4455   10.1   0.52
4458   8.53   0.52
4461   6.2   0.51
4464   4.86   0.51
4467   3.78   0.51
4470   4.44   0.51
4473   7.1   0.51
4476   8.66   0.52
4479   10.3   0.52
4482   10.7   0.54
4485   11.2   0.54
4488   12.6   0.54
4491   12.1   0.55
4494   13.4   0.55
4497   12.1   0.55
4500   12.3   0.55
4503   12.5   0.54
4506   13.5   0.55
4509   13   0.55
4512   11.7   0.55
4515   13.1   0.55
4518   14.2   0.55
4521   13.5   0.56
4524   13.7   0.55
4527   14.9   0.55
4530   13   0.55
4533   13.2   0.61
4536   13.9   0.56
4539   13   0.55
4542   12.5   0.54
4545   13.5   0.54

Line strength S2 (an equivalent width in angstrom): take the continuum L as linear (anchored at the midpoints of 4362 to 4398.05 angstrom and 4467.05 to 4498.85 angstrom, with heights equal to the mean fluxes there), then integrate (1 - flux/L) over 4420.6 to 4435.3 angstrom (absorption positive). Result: 5.7 angstrom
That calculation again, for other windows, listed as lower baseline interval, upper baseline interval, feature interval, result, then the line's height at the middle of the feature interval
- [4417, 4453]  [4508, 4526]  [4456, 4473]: 6.78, 9.78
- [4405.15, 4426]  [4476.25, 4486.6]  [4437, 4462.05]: 1.49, 9.8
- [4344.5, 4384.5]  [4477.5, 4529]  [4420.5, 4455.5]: 9.34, 10.7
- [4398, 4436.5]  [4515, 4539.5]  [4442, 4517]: 8.69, 11.3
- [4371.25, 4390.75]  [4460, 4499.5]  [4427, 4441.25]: 3.29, 8.68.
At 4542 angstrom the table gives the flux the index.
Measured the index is 12.5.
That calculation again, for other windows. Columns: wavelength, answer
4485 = 11.2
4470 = 4.44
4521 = 13.5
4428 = 4.23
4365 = 9.59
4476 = 8.66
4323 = 5.7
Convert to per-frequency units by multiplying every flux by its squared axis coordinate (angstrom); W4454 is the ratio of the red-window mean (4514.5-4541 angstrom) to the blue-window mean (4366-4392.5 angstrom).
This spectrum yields 1.8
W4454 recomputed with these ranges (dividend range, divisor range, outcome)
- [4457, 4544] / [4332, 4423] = 1.30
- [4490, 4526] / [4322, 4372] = 1.56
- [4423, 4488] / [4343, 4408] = 0.90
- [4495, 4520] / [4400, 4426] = 1.43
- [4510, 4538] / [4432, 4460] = 1.55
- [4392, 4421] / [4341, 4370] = 1.07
